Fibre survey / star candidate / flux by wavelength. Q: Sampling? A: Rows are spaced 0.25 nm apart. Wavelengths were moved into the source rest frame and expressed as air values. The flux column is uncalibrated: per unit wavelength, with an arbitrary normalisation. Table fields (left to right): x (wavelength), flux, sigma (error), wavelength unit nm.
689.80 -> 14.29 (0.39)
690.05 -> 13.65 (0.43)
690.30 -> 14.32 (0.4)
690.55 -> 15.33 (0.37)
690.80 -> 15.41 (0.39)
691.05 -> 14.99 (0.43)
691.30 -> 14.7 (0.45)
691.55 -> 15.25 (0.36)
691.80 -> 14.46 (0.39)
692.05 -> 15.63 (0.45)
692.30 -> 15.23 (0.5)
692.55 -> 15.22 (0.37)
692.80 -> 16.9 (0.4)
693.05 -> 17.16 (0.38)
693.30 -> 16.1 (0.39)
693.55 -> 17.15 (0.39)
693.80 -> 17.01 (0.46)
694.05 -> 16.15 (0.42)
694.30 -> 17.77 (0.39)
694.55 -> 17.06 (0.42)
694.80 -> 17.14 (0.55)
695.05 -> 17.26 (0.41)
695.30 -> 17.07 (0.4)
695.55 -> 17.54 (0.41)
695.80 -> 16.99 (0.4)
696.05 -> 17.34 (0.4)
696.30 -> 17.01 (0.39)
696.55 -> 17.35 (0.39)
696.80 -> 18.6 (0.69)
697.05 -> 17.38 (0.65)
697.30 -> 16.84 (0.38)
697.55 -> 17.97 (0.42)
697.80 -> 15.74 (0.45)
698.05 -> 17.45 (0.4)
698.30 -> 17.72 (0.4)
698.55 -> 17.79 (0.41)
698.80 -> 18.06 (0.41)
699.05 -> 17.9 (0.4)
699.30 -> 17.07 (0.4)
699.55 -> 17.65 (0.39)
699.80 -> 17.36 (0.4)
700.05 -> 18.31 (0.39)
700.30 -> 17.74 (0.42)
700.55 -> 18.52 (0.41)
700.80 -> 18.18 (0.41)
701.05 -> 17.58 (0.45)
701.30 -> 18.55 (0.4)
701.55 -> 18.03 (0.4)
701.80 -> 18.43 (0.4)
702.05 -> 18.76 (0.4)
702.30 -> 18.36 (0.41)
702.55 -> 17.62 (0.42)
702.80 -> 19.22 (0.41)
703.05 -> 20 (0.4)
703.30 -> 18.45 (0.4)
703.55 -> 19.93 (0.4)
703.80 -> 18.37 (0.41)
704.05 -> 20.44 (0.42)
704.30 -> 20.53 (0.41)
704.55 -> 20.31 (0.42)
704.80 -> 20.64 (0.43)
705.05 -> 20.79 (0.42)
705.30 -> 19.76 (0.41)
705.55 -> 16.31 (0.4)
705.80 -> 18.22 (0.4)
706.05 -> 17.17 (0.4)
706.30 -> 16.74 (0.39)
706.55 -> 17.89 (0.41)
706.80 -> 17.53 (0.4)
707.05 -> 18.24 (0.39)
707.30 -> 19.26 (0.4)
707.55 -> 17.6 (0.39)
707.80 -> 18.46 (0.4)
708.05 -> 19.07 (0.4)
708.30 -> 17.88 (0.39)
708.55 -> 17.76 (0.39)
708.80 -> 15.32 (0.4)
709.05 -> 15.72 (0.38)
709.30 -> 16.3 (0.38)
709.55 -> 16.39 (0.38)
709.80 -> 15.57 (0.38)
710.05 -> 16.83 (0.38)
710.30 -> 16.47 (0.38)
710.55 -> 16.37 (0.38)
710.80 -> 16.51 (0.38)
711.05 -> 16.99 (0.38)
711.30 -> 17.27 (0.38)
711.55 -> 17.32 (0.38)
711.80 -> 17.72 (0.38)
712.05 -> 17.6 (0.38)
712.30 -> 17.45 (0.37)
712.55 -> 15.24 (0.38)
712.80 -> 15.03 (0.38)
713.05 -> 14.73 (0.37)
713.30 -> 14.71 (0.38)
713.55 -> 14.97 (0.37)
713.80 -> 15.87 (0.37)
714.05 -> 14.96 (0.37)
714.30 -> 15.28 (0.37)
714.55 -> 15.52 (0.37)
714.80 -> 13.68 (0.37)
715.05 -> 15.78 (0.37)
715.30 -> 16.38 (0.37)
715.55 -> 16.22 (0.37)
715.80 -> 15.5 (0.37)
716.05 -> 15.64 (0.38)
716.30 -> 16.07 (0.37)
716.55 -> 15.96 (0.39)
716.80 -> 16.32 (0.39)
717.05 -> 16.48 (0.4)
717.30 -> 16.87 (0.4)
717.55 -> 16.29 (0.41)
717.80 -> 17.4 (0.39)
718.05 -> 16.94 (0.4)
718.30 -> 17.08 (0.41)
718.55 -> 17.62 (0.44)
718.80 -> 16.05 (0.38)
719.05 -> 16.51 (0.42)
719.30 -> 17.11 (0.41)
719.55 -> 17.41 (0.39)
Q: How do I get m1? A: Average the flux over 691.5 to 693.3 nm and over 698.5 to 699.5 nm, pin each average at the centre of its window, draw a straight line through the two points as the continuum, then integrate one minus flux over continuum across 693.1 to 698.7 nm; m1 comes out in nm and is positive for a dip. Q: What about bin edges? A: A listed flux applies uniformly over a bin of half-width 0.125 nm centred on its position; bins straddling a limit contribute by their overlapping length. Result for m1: -0.146 nm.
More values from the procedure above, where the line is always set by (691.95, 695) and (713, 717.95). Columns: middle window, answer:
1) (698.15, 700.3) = -0.18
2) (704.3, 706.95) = -0.41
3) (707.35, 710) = -0.18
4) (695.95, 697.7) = -0.11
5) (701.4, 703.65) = -0.35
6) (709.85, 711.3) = -0.06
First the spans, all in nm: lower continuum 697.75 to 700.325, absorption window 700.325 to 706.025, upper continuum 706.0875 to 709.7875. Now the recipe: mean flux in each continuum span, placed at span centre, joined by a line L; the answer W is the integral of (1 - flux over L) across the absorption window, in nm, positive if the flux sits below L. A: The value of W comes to -0.46 nm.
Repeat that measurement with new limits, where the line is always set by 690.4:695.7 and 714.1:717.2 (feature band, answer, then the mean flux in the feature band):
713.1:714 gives 0.04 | 15.1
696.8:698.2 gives -0.10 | 17.2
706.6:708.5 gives -0.28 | 18.3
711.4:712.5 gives -0.11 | 17.4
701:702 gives -0.14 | 18.2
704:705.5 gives -0.40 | 20.2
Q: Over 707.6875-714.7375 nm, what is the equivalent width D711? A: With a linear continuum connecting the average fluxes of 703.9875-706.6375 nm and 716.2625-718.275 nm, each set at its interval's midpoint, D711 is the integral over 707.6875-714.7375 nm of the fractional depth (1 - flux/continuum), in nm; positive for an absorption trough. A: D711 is 0.56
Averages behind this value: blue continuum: 19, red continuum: 16.6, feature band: 16.4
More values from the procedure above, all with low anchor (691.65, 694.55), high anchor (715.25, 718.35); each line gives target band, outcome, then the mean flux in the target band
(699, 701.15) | -0.20 nm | 17.8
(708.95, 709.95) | 0.02 nm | 16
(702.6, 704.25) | -0.31 nm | 19.4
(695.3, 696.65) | -0.08 nm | 17.2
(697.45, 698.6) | -0.07 nm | 17.3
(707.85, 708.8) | -0.09 nm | 17.9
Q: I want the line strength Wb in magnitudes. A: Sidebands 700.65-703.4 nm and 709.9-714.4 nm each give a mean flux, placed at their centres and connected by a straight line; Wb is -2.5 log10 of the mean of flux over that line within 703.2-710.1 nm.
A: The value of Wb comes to -0.04 mag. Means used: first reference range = 18.5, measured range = 18.1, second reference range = 16.2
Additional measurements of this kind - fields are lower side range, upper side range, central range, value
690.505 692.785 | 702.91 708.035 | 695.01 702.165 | -0.04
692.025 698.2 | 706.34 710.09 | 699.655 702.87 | -0.07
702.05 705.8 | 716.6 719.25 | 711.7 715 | 0.13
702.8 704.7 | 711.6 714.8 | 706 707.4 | 0.04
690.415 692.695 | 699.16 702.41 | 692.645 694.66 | -0.07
